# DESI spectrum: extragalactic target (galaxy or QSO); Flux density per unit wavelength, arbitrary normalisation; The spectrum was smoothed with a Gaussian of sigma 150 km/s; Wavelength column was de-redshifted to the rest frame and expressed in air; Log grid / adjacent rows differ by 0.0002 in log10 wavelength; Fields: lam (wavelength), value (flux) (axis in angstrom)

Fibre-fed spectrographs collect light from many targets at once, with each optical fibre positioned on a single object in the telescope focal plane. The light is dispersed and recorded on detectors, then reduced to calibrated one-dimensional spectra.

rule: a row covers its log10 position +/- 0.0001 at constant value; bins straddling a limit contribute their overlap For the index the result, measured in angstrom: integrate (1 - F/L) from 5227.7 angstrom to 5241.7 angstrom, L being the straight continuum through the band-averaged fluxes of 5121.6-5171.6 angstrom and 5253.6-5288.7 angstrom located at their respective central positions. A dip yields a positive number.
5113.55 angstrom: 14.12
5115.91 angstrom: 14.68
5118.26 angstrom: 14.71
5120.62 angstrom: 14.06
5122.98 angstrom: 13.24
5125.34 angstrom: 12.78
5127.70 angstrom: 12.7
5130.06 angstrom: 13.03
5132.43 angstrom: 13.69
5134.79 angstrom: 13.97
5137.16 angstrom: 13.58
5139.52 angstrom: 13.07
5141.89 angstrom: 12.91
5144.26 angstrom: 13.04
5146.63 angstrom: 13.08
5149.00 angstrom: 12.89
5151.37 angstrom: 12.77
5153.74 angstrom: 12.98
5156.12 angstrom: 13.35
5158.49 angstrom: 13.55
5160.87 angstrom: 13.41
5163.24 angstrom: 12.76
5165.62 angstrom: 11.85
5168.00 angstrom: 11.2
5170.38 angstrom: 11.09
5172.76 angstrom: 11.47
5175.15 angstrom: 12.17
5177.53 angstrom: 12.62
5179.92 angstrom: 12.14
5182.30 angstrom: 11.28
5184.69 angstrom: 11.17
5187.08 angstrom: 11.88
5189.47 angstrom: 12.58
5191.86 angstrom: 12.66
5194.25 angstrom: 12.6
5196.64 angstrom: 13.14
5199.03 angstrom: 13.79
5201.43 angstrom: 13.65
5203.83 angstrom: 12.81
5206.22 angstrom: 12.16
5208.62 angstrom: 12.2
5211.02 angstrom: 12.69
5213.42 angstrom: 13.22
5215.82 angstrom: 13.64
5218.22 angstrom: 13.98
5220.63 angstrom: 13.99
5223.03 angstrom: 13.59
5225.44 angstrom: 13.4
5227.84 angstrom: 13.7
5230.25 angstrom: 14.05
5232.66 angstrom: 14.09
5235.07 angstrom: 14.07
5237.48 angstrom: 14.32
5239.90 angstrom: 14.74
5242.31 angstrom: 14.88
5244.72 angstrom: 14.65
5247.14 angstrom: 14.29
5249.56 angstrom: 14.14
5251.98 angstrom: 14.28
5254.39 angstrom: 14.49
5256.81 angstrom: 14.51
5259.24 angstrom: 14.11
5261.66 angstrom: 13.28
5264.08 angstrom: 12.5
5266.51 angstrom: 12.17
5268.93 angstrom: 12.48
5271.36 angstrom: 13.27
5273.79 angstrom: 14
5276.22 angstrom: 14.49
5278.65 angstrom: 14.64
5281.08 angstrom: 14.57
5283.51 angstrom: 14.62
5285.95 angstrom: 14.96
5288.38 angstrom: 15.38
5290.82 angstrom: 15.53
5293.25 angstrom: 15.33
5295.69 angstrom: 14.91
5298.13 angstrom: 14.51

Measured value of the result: -0.6 angstrom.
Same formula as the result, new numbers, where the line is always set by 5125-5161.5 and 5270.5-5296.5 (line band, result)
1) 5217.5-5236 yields 0.3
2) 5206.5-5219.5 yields 0.8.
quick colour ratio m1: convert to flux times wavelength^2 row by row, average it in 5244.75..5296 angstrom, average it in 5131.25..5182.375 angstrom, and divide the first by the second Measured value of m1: 1.2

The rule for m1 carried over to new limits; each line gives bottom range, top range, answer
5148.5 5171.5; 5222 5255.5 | 1.16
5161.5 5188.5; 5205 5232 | 1.15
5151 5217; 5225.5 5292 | 1.16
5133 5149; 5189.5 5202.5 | 1.01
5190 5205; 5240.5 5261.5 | 1.12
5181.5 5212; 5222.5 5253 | 1.15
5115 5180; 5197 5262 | 1.10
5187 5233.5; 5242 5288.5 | 1.08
